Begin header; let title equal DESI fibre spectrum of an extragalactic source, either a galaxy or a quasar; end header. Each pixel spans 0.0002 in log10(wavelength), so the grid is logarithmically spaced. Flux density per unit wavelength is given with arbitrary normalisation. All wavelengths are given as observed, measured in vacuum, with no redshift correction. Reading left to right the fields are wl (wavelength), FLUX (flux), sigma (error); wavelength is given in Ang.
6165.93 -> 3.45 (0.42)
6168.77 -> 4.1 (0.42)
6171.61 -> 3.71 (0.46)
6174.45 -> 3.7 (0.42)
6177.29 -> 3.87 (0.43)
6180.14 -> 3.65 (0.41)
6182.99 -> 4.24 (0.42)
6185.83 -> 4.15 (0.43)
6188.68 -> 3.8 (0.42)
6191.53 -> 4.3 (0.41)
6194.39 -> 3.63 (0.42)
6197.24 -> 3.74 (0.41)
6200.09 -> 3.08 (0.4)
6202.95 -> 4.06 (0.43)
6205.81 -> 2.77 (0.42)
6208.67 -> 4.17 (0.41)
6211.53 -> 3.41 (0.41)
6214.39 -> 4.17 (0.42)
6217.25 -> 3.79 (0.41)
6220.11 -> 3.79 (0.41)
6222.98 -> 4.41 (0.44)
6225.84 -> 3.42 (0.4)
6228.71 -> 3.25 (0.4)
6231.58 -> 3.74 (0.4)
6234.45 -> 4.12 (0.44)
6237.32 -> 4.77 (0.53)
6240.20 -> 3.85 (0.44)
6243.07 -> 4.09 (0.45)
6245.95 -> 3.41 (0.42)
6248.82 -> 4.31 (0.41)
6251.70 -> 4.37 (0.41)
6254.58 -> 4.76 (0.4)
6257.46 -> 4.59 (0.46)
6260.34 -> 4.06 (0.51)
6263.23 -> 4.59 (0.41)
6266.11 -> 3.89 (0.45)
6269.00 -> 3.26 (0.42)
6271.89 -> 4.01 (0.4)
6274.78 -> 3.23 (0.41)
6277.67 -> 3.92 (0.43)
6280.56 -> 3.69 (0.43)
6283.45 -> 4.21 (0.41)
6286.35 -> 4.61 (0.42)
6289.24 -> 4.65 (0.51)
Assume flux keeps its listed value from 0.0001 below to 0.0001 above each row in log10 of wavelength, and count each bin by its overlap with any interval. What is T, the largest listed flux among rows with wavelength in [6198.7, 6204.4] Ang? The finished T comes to 4.06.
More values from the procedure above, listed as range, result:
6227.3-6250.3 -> 4.77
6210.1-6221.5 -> 4.17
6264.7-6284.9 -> 4.21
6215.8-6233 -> 4.41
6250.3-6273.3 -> 4.76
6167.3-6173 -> 4.1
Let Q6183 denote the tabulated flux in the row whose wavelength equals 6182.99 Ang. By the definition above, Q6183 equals 4.24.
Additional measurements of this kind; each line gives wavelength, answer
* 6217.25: 3.79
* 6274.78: 3.23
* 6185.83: 4.15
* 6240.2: 3.85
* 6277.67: 3.92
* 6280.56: 3.69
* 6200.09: 3.08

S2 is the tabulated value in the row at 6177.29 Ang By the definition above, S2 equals 3.87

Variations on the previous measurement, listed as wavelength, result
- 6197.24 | 3.74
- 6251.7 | 4.37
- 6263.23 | 4.59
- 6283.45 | 4.21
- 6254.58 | 4.76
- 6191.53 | 4.3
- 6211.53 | 3.41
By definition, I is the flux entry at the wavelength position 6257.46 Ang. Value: 4.59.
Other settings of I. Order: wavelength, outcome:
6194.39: 3.63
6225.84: 3.42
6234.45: 4.12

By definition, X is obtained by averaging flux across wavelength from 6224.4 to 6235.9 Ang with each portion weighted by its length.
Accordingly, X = 3.64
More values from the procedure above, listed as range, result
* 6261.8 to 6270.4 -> 3.92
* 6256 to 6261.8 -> 4.32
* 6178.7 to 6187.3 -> 4.01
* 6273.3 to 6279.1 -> 3.58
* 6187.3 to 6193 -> 4.04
